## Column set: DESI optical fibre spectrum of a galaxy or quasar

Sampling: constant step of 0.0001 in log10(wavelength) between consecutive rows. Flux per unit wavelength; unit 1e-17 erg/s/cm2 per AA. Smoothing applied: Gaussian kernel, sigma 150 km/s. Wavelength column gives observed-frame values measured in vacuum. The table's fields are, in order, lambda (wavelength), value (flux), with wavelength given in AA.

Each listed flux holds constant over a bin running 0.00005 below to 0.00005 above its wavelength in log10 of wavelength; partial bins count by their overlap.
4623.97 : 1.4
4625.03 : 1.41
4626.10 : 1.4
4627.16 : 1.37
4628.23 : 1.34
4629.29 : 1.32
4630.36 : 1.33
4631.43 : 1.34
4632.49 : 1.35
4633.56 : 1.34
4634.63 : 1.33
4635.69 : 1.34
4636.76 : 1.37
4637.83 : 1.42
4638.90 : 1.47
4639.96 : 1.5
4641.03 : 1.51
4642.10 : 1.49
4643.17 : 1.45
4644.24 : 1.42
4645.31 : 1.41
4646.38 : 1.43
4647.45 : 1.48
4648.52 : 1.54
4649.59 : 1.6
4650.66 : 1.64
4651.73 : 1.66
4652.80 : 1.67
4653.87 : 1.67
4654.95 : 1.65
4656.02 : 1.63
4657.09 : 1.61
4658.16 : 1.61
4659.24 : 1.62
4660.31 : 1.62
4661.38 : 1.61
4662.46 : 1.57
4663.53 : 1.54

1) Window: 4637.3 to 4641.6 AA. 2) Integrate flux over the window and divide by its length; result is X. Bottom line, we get 1.48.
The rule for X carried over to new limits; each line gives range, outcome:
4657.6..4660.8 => 1.62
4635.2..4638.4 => 1.38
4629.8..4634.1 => 1.34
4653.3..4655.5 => 1.66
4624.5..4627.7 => 1.39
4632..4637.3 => 1.35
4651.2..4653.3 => 1.67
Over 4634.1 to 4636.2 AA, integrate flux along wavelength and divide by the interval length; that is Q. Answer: 1.34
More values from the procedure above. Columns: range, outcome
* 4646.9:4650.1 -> 1.54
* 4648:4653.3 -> 1.62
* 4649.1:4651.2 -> 1.62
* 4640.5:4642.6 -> 1.5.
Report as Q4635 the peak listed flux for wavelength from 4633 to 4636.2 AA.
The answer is 1.34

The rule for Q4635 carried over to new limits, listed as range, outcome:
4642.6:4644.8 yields 1.45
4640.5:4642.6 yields 1.51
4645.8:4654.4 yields 1.67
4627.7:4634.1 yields 1.35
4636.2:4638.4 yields 1.42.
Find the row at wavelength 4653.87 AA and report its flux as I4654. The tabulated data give 1.67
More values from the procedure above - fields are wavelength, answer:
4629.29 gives 1.32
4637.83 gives 1.42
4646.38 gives 1.43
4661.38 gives 1.61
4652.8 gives 1.67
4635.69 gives 1.34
